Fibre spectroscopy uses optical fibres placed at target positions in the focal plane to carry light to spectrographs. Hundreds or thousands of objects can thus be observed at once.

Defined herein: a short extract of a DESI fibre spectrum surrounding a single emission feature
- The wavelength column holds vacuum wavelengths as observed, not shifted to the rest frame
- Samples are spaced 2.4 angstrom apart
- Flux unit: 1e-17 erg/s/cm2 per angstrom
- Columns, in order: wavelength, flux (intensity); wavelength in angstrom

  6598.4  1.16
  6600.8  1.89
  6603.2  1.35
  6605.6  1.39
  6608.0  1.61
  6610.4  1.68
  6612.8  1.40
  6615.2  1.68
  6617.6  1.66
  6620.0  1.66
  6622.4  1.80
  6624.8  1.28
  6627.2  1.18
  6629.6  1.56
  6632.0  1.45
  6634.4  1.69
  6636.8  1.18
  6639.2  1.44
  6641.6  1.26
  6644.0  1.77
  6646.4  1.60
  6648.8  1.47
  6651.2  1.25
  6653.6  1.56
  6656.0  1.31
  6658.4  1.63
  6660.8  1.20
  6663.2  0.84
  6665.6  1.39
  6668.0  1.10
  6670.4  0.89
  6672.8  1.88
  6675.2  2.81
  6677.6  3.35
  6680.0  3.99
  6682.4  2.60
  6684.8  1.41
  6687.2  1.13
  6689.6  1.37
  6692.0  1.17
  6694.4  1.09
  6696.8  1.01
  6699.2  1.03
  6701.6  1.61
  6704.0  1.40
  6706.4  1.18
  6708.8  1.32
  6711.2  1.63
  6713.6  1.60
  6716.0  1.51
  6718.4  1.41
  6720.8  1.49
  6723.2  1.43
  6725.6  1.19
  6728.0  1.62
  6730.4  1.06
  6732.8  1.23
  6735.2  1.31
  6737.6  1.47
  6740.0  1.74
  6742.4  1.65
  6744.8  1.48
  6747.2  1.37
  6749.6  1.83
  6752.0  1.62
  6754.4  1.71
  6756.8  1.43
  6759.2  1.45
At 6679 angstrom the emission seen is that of H-beta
